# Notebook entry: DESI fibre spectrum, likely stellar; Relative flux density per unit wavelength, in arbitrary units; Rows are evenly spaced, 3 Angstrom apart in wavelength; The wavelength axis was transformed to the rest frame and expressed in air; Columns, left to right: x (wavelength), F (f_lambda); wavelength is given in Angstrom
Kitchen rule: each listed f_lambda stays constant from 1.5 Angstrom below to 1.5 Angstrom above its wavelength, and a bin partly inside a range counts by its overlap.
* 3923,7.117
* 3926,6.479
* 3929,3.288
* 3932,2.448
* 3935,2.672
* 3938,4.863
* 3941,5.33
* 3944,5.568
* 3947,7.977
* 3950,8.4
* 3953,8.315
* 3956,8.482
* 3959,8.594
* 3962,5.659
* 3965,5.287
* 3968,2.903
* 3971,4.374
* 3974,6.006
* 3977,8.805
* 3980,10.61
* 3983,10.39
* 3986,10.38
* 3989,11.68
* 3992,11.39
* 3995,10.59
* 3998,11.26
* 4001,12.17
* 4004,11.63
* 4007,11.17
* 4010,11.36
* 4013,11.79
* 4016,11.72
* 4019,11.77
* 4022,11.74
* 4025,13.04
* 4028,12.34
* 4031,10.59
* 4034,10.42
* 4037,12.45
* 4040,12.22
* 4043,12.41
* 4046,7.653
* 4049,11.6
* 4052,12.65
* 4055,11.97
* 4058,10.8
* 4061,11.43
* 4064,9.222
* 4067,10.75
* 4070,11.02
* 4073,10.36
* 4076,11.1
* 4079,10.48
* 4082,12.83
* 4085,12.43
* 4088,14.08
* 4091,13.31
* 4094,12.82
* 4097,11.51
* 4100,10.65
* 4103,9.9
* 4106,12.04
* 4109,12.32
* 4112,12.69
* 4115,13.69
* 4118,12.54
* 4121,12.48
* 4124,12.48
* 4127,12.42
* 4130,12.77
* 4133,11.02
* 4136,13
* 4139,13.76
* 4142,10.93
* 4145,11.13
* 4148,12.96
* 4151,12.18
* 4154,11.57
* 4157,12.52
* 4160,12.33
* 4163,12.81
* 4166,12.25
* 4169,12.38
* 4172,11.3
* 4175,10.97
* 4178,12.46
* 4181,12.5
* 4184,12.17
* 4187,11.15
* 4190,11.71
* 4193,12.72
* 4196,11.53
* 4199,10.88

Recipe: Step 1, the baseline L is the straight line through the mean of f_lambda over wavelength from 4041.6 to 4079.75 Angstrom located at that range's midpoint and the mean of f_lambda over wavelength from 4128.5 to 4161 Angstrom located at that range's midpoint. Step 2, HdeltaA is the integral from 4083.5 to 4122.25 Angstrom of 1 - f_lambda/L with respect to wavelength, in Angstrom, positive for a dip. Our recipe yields -2.7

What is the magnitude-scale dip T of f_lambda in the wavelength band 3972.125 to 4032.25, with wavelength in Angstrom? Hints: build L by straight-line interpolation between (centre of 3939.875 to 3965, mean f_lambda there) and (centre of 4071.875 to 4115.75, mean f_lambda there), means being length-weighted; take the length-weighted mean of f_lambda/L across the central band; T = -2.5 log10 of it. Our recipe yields -0.23 mag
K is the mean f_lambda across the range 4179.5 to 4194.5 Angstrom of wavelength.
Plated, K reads 12.1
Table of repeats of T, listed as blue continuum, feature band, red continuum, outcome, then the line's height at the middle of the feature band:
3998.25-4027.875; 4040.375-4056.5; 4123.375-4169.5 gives 0.058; 11.9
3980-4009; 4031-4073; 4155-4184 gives 0.039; 11.5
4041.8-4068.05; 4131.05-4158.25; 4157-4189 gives -0.031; 11.8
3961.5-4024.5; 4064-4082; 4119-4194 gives 0.015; 10.9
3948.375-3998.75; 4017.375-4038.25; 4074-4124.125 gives -0.175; 10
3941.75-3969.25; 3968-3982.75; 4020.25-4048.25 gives 0.116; 7.97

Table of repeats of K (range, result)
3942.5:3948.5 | 6.77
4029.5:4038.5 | 11.2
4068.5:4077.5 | 10.8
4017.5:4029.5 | 12.2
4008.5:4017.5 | 11.6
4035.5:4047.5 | 11.2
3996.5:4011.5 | 11.5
